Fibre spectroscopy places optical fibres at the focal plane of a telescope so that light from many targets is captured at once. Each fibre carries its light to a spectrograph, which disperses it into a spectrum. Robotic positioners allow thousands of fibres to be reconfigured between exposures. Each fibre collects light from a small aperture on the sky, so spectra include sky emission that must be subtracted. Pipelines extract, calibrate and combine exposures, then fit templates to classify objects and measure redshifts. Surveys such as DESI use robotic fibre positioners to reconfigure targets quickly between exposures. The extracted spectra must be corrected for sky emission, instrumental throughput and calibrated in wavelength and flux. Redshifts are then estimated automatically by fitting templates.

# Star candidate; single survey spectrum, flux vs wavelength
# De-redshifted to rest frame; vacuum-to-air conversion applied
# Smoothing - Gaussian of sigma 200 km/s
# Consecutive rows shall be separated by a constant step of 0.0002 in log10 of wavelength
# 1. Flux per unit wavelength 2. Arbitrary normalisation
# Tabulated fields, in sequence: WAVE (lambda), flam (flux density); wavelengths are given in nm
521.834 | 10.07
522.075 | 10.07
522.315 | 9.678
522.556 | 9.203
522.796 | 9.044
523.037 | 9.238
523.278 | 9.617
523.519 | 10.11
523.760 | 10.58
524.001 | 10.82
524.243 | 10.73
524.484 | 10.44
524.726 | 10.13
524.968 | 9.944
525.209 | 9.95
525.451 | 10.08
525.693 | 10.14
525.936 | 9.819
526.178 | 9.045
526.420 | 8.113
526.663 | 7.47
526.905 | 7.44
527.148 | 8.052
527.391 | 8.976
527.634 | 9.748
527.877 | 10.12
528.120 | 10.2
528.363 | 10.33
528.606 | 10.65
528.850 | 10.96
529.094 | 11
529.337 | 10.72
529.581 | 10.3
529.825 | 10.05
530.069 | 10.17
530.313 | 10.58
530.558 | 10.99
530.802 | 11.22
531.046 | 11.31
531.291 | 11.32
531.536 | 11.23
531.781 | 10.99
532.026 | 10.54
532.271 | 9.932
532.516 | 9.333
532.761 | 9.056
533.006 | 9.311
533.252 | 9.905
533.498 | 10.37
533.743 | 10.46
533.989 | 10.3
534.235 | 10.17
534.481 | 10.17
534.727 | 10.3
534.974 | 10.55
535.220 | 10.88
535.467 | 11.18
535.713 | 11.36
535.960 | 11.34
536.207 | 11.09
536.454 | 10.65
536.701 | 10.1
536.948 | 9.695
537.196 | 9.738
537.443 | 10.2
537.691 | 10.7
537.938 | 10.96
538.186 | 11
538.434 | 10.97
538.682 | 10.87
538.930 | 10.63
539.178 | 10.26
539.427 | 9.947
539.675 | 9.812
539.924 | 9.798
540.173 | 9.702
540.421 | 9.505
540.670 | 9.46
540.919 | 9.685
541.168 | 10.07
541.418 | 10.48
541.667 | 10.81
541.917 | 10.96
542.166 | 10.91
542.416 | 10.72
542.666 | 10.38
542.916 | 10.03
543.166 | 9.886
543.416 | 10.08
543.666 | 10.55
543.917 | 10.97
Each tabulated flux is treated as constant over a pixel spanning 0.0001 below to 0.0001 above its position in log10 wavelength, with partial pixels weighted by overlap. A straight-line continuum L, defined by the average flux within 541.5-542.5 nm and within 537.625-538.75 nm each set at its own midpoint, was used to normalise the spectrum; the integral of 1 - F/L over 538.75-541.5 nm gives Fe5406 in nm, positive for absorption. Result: 0.23 nm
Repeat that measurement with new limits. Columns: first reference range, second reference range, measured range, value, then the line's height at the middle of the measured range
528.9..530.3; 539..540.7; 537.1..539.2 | -0.14 nm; 9.94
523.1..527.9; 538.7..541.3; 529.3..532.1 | -0.32 nm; 9.68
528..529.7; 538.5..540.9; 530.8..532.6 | -0.05 nm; 10.4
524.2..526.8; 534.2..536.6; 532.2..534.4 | 0.14 nm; 10.5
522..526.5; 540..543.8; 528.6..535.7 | -0.34 nm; 10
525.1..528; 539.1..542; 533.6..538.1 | -0.39 nm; 9.7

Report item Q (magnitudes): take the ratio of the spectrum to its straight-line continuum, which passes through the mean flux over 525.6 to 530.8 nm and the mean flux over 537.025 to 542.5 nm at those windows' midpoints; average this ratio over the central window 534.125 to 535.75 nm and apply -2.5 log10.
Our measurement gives -0.06 mag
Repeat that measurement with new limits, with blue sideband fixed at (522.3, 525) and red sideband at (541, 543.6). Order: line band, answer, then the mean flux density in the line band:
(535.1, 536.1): -0.094 mag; 11.2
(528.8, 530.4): -0.043 mag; 10.5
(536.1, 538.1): -0.011 mag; 10.4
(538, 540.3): 0.000 mag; 10.3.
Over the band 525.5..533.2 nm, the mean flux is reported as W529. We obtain 9.97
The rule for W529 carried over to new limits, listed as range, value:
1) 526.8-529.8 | 9.89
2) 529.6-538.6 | 10.5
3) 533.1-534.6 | 10.2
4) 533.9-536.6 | 10.7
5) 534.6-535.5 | 10.7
